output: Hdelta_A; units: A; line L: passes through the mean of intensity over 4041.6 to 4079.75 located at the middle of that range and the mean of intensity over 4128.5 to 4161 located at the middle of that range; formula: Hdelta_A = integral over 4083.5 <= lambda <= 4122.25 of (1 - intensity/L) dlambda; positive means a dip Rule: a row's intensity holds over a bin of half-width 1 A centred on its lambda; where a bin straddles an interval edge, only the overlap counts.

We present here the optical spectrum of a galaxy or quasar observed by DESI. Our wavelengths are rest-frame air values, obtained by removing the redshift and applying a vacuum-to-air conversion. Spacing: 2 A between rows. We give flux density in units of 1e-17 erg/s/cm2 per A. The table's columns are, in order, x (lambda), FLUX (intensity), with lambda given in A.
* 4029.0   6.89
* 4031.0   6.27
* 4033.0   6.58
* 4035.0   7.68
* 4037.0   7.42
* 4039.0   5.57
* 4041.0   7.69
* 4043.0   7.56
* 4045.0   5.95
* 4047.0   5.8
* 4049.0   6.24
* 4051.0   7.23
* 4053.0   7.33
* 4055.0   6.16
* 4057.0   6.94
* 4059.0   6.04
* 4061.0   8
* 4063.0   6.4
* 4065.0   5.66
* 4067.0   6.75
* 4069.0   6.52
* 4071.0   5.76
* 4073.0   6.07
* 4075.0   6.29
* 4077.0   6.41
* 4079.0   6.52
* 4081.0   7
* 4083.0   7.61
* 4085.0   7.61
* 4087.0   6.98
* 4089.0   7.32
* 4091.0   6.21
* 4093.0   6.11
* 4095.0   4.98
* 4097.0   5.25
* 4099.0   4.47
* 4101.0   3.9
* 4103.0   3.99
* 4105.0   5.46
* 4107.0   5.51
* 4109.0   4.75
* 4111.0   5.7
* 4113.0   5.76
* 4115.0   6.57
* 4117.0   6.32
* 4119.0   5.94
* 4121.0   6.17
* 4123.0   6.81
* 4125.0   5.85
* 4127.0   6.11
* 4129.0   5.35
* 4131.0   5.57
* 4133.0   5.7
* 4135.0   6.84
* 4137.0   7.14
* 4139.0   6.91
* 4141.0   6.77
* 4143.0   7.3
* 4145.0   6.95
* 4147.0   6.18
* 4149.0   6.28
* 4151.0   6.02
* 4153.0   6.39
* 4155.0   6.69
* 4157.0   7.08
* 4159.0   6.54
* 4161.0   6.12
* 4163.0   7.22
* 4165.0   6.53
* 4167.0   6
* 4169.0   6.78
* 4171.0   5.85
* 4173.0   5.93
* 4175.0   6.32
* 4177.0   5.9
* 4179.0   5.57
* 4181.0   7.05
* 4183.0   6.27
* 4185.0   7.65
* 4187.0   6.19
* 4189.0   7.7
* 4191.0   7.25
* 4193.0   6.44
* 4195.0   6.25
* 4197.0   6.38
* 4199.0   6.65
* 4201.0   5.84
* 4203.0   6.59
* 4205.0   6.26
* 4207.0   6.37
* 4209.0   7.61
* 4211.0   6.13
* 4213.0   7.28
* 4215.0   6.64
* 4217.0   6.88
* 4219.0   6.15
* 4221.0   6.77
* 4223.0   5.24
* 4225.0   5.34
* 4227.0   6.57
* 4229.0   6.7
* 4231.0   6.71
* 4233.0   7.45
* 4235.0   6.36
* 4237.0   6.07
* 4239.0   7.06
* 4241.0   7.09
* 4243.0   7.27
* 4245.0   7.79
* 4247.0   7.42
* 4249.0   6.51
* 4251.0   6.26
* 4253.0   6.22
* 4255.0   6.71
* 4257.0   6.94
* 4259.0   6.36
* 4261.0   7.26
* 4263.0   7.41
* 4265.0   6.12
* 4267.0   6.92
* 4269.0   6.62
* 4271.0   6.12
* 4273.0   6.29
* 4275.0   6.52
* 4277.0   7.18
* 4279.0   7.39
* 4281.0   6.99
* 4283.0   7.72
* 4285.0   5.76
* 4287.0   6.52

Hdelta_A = 4.4 A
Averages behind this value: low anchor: 6.52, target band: 5.77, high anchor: 6.49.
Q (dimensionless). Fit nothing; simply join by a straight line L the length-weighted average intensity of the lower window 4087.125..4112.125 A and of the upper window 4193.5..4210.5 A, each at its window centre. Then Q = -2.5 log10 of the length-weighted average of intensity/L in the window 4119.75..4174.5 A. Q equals -0.09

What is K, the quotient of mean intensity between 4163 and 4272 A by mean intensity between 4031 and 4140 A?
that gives 1.05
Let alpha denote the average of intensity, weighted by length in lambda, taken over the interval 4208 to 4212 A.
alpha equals 6.87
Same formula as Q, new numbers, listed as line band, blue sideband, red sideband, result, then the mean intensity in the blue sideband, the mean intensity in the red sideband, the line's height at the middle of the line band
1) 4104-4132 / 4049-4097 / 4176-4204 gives 0.13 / 6.57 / 6.55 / 6.56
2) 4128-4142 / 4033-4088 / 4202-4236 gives 0.05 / 6.71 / 6.53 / 6.63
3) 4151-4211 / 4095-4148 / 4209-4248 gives -0.03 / 5.88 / 6.7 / 6.34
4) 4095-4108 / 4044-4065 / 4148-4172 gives 0.34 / 6.56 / 6.46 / 6.52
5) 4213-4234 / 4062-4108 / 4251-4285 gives 0.02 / 6.03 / 6.75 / 6.58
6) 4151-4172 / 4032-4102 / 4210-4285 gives 0.01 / 6.46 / 6.7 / 6.59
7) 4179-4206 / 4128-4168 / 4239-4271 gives 0.00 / 6.48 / 6.84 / 6.63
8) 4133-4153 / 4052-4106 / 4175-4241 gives -0.04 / 6.21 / 6.55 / 6.38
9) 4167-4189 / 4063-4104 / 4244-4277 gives 0.01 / 6.08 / 6.73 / 6.43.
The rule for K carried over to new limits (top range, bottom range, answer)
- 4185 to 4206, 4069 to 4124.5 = 1.10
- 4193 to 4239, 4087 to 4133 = 1.14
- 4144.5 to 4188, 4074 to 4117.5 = 1.08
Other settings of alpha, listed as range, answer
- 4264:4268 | 6.52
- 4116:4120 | 6.13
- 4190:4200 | 6.59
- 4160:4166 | 6.62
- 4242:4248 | 7.49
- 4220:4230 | 6.12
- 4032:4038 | 7.23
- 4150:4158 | 6.54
